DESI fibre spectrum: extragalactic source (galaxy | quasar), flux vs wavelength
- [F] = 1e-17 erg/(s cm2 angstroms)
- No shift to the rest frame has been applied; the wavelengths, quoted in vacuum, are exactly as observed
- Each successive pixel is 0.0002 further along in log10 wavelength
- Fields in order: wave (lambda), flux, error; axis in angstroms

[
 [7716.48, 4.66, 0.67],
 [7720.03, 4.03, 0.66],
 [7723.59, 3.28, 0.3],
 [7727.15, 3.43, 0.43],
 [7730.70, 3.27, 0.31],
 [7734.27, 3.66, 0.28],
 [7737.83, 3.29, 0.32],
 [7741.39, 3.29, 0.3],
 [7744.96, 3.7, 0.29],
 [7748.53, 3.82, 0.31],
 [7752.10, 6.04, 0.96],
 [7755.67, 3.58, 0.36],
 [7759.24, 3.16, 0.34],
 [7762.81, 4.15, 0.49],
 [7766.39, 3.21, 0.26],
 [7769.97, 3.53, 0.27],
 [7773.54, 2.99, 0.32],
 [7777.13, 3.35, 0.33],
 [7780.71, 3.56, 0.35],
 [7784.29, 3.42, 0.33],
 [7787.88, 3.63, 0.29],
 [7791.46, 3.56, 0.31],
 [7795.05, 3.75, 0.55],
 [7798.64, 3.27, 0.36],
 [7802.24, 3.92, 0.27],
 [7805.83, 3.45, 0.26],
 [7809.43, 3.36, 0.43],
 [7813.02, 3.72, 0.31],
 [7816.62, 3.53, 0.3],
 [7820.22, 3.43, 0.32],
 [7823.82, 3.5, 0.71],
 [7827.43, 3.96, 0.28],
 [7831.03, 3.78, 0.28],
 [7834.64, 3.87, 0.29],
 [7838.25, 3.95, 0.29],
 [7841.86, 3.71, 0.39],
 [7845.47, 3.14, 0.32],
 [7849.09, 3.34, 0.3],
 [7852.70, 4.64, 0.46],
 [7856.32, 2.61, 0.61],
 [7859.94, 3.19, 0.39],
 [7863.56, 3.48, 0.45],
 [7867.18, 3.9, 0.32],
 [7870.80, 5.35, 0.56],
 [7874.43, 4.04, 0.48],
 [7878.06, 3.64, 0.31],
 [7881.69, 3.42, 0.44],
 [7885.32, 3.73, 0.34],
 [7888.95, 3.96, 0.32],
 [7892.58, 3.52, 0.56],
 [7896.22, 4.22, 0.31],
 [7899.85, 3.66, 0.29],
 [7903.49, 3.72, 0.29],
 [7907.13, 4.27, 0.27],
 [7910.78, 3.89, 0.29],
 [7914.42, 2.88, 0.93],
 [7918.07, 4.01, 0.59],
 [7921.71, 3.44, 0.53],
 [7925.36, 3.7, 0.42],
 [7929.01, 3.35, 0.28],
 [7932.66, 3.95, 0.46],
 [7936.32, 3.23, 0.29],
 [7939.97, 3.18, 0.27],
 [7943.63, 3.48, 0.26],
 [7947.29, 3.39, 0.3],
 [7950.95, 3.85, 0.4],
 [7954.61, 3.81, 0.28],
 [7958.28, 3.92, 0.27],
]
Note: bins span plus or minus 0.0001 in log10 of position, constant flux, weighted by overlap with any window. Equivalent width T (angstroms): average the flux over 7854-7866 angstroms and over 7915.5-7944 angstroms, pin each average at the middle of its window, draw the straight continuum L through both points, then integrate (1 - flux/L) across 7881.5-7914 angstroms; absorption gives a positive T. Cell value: -4.1 angstroms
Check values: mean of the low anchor 3.2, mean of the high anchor 3.53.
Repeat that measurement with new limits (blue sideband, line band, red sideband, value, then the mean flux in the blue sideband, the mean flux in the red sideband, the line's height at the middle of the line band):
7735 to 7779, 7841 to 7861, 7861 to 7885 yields 2.3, 3.68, 3.93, 3.88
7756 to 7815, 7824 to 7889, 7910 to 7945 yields -4.6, 3.5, 3.5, 3.5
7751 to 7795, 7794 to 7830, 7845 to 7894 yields 0.9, 3.65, 3.73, 3.68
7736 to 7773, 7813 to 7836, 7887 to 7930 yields 0.4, 3.75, 3.73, 3.74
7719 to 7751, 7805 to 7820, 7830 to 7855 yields 0.8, 3.57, 3.75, 3.7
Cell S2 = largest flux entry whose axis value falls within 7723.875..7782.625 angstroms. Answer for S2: 6.04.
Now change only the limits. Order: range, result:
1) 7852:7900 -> 5.35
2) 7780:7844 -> 3.96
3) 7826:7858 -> 4.64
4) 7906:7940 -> 4.27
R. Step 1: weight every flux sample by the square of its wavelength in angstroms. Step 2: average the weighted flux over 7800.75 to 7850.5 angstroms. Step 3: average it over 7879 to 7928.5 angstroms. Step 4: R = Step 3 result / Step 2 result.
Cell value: 1.05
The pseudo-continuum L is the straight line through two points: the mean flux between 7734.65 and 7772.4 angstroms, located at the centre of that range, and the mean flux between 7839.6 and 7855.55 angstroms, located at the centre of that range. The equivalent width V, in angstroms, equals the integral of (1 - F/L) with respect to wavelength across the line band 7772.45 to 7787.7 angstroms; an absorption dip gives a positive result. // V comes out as 1.4 angstroms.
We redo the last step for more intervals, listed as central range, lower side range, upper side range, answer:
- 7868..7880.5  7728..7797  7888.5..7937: -2.0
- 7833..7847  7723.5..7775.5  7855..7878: 0.3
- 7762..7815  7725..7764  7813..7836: 2.8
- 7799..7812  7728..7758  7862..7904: 1.0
